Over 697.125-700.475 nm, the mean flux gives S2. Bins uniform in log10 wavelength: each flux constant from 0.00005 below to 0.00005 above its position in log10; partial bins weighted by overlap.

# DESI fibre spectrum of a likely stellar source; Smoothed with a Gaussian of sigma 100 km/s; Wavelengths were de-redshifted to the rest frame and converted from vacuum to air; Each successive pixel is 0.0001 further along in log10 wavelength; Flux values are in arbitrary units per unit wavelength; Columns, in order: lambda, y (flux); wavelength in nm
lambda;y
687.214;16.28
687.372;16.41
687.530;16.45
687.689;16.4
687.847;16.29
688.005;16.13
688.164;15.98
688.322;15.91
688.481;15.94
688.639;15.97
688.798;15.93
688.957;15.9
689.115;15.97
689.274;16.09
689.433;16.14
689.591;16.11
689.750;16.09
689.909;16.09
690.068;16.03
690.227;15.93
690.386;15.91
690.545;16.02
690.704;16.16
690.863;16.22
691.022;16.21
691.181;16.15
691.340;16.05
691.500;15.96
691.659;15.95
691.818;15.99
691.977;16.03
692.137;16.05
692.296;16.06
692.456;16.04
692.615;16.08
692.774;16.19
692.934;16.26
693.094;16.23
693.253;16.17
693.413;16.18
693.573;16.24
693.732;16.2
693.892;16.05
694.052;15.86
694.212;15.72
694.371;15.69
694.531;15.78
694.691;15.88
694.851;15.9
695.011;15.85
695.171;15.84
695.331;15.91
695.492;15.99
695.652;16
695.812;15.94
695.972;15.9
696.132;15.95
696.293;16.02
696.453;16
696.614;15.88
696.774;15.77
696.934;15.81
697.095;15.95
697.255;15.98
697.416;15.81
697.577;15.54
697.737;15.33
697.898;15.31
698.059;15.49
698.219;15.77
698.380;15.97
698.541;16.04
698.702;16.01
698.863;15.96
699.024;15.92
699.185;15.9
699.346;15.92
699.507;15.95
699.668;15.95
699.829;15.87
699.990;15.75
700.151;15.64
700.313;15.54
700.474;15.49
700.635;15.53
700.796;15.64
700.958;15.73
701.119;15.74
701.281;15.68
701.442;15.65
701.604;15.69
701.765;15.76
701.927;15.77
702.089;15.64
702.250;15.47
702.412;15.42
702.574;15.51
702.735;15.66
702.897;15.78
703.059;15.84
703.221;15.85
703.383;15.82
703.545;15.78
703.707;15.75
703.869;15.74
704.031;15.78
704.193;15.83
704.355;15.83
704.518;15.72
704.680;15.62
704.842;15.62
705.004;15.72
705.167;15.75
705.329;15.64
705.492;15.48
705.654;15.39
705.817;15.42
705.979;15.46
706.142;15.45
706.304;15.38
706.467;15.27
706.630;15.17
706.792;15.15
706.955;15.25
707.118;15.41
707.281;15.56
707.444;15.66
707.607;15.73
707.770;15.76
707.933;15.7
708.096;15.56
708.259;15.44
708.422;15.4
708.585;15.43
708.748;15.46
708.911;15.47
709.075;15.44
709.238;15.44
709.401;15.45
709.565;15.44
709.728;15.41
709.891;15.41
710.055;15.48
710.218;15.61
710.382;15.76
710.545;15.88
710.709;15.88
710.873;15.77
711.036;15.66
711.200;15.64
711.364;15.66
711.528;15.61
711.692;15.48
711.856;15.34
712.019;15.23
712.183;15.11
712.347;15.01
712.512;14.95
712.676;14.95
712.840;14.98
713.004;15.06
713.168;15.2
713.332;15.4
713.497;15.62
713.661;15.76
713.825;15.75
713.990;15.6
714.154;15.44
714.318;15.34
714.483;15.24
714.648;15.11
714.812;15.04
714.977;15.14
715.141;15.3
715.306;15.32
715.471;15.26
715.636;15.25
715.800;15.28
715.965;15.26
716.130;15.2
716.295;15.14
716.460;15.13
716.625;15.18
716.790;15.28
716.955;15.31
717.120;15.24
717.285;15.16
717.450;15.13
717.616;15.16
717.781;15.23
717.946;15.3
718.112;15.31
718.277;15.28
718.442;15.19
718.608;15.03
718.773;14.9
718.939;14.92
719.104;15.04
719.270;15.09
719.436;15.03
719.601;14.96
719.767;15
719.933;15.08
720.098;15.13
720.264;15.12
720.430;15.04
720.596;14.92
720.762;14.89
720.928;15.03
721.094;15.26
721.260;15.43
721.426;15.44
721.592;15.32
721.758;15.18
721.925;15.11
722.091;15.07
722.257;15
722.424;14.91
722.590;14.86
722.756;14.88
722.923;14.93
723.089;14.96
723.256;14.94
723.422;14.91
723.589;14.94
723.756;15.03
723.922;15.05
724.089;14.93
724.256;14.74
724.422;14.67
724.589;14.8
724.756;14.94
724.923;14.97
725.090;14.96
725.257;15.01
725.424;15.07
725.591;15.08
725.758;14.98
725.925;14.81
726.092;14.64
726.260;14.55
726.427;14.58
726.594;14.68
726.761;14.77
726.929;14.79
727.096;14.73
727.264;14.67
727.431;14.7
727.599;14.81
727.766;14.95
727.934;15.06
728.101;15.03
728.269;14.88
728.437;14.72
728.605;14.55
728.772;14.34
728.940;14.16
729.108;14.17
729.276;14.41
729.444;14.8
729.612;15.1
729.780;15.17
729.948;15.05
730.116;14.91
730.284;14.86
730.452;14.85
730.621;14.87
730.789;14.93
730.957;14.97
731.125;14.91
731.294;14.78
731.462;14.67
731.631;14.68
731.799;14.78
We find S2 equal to 15.8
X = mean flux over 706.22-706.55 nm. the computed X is 15.3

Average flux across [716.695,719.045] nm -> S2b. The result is 15.2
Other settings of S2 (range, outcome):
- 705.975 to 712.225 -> 15.5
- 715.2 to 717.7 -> 15.2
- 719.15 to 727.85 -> 14.9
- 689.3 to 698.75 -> 16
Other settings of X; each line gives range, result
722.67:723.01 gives 14.9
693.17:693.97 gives 16.2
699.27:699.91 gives 15.9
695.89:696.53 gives 16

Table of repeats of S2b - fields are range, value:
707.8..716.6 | 15.4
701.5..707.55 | 15.6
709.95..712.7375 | 15.5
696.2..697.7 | 15.8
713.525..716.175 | 15.3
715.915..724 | 15.1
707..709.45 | 15.5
